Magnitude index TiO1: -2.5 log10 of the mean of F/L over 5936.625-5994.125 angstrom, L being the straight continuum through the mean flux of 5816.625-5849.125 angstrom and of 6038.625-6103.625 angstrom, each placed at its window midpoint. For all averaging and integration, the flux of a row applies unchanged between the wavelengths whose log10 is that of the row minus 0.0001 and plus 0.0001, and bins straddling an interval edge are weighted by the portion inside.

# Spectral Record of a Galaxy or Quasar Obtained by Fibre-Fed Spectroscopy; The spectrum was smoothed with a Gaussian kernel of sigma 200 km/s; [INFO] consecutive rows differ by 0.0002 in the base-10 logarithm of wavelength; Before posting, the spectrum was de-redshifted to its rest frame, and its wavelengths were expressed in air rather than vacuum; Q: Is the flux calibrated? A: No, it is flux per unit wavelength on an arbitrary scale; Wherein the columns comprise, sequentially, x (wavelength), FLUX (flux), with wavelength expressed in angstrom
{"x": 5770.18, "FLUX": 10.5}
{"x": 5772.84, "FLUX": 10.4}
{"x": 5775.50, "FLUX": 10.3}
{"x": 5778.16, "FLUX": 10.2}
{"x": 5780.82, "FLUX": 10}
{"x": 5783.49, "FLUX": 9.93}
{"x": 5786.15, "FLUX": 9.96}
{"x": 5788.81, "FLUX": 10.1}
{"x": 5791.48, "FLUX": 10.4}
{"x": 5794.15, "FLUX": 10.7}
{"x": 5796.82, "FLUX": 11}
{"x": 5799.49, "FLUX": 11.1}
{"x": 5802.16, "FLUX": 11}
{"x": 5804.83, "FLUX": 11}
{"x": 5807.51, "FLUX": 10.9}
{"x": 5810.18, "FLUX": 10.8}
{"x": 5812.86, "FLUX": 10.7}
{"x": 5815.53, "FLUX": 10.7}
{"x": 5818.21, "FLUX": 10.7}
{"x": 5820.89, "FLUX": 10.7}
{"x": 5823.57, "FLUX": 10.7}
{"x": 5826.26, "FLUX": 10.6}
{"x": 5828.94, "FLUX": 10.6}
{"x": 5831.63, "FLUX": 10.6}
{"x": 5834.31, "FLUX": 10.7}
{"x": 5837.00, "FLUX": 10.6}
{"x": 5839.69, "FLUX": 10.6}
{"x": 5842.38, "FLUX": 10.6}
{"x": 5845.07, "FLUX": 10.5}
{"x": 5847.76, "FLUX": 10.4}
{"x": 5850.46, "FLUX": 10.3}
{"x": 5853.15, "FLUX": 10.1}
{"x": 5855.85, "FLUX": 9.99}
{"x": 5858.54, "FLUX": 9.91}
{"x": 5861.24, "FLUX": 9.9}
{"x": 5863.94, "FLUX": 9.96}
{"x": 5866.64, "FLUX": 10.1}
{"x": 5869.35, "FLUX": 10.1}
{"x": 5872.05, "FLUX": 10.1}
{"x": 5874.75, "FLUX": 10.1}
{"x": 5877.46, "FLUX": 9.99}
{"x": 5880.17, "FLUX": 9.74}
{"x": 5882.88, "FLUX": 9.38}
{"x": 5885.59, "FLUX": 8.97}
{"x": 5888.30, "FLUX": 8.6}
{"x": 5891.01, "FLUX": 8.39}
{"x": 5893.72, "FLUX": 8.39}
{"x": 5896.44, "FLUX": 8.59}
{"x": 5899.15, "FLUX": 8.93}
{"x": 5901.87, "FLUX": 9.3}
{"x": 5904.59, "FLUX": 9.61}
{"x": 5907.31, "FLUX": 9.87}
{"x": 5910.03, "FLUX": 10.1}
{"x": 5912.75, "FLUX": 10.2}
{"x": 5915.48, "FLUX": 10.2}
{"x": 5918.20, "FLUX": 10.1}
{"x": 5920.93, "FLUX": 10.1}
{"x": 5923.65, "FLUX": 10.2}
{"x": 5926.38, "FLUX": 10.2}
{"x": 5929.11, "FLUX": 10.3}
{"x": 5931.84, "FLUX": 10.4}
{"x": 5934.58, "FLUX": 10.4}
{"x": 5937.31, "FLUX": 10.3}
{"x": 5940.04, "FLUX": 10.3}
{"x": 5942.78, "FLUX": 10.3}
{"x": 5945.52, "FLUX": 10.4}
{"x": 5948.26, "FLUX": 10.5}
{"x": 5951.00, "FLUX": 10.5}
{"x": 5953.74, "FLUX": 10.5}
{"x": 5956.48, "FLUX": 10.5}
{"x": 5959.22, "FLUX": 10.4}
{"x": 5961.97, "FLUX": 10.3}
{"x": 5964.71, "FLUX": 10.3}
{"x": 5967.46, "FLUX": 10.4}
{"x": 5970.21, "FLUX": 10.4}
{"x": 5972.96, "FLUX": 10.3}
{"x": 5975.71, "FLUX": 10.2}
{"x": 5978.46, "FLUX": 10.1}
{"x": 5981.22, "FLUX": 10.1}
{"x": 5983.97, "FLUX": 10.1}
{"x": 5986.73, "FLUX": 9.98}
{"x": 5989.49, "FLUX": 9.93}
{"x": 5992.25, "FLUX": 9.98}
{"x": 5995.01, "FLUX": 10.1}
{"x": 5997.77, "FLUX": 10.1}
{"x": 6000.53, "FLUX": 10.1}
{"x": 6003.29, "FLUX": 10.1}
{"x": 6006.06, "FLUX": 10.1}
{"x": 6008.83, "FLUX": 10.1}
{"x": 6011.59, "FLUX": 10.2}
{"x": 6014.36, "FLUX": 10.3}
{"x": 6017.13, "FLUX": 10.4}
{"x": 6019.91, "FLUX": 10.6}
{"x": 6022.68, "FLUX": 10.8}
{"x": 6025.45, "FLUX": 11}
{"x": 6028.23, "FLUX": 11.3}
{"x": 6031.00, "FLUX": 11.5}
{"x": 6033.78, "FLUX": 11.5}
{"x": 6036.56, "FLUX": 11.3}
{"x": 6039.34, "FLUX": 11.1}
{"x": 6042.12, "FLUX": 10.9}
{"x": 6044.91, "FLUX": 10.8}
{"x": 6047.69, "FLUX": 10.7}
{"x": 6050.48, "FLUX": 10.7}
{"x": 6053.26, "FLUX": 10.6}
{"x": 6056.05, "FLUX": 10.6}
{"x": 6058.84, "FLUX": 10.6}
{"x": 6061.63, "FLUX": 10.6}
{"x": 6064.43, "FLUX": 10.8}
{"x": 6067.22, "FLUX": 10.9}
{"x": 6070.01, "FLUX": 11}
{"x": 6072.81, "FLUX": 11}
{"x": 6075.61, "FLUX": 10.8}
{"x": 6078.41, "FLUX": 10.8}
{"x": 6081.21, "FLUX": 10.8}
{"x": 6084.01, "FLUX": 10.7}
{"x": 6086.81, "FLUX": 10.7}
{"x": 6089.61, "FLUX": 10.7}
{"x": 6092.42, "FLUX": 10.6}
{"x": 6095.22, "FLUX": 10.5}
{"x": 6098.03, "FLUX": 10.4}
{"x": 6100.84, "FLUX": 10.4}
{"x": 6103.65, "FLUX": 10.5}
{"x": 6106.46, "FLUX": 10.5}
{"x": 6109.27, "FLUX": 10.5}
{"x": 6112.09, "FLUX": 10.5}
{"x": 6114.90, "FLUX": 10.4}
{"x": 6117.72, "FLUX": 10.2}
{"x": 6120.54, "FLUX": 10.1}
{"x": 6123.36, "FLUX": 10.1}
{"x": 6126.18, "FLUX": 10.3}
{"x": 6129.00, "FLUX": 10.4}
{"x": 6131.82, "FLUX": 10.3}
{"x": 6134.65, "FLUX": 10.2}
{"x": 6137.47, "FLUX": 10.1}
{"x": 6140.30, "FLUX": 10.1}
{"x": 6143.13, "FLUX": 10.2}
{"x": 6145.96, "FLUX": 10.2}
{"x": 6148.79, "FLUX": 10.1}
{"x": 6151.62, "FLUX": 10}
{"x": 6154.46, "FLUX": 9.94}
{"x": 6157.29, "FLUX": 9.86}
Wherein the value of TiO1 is 0.04 mag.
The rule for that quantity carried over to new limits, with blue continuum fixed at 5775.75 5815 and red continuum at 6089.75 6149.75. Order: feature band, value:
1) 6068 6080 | -0.055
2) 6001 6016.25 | 0.025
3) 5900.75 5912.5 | 0.075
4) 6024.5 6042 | -0.088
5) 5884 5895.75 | 0.215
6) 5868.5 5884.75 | 0.067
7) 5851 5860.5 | 0.051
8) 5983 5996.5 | 0.043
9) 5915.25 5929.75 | 0.030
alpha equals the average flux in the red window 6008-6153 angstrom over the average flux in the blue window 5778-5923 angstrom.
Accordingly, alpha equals 1.0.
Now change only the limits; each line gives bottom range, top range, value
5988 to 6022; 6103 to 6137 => 1.01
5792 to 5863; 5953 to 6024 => 0.97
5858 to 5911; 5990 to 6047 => 1.12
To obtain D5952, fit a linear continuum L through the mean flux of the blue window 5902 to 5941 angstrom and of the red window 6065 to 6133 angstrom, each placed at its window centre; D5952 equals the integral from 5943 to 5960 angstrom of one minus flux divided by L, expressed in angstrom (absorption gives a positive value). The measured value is -0.42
